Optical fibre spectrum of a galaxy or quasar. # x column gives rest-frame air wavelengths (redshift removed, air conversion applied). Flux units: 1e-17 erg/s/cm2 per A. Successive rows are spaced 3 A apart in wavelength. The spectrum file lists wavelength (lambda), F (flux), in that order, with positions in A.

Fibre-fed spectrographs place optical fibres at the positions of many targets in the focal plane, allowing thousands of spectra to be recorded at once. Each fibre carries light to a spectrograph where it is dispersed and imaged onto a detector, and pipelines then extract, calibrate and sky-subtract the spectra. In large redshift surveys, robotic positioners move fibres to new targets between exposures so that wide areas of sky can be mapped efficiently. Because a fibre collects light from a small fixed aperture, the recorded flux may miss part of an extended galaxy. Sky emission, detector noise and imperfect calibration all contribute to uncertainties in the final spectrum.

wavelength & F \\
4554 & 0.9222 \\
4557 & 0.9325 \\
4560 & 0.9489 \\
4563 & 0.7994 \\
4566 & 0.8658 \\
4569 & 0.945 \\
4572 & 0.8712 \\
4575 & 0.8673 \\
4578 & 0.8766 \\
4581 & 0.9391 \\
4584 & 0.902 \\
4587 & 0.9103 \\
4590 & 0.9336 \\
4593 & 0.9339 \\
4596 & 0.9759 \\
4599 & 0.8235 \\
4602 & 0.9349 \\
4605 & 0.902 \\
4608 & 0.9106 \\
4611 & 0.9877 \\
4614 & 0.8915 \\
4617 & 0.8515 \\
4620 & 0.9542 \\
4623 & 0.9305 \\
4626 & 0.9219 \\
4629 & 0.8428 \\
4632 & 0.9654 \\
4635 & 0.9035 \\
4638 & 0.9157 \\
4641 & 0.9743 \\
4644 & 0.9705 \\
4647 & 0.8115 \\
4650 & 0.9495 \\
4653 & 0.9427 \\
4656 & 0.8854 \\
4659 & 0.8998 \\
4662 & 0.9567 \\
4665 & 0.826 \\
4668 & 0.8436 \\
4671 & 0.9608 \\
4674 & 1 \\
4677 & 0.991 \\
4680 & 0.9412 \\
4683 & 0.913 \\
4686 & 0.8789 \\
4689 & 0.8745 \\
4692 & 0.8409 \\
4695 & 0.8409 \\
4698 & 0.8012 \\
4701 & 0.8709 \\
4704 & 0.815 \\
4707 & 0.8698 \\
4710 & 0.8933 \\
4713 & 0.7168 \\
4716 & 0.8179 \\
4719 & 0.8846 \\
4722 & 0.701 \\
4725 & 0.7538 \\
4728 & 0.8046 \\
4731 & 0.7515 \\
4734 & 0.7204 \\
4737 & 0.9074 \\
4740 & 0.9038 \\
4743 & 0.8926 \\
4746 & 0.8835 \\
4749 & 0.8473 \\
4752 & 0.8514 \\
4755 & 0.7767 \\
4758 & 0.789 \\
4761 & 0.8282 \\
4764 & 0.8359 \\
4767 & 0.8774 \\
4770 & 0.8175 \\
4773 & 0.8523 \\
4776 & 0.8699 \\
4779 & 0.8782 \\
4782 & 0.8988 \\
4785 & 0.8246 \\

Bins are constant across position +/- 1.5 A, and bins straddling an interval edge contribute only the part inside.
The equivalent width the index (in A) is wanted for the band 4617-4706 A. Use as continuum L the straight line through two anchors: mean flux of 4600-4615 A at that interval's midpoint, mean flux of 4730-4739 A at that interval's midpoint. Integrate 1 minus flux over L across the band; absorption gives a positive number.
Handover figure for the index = -3.25 A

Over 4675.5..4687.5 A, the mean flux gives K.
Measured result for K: 0.931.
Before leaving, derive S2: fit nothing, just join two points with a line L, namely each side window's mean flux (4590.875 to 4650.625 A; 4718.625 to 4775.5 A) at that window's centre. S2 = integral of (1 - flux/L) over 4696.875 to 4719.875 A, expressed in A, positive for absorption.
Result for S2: 0.5 A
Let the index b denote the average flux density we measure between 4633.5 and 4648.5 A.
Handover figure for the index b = 0.915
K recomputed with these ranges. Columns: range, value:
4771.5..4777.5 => 0.861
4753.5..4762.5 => 0.798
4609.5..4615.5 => 0.94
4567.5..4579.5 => 0.89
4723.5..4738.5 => 0.788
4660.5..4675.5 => 0.917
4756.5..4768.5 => 0.833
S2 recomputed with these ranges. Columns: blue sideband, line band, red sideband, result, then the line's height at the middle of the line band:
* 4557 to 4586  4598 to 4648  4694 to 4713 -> -2.38 A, 0.872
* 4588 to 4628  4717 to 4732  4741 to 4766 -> 1.31 A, 0.856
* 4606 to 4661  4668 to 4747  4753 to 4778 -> 1.40 A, 0.87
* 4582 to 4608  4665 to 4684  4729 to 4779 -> -1.23 A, 0.877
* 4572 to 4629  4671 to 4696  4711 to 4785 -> -1.45 A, 0.864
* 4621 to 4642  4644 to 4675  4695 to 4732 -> -0.93 A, 0.883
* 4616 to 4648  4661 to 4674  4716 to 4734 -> -0.66 A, 0.863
